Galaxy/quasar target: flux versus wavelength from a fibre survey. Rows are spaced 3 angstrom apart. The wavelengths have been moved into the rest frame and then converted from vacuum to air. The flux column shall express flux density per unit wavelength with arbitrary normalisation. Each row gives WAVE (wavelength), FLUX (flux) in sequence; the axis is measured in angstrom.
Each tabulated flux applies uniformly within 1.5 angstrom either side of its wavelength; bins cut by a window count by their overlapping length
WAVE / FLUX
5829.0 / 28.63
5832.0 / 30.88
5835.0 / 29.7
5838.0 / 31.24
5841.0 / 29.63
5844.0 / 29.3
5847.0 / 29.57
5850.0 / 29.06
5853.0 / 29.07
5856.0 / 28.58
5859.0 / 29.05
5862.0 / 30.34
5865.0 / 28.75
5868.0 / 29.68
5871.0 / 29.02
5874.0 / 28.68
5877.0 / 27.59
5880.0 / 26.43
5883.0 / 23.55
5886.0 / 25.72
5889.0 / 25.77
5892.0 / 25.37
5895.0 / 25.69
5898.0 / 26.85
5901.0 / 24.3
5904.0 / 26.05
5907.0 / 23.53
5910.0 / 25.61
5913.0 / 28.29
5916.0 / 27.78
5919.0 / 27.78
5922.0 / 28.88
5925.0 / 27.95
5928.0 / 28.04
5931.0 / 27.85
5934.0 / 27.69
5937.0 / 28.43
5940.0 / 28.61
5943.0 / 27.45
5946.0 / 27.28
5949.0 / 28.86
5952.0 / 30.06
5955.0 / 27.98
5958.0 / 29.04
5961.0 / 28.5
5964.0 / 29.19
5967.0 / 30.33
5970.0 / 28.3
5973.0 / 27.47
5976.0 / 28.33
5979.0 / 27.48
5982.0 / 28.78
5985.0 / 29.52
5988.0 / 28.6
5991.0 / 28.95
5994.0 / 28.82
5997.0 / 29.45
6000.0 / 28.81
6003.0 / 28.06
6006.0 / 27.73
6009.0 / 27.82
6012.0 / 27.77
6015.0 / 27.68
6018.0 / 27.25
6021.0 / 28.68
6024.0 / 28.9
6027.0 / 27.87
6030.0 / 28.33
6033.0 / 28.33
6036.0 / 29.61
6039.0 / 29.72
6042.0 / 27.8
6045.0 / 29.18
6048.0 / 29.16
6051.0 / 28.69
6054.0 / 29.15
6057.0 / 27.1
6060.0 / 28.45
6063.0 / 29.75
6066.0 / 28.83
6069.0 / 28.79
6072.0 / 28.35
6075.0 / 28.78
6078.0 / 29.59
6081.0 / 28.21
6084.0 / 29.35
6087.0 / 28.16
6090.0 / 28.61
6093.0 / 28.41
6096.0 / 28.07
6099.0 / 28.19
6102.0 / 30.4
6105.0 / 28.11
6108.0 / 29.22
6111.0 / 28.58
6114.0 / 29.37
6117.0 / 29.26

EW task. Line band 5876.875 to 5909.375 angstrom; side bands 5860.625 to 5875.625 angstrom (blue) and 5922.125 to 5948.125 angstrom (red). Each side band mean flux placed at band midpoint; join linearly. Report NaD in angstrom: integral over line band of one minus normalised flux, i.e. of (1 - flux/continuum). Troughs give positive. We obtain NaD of 3.8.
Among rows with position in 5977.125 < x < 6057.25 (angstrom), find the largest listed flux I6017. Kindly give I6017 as 29.72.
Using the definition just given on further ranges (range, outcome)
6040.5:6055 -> 29.18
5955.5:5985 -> 30.33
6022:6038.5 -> 29.61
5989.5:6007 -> 29.45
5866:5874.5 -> 29.68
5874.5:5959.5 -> 30.06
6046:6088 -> 29.75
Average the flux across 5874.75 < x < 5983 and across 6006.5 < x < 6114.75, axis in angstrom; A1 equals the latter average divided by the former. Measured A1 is 1.0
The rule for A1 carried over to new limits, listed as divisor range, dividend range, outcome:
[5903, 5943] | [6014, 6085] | 1.04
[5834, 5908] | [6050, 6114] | 1.04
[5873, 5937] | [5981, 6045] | 1.07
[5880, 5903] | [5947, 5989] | 1.13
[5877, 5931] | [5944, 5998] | 1.09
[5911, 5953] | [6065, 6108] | 1.02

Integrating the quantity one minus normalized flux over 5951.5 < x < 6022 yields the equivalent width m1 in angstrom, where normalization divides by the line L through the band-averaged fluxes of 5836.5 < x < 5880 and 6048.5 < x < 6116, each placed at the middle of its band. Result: 1.0 angstrom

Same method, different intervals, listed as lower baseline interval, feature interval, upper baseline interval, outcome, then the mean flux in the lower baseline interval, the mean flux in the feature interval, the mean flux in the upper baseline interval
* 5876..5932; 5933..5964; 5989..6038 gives -1.36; 26.5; 28.4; 28.4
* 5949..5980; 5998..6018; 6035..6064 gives 0.56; 28.7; 28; 28.8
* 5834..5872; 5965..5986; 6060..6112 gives 0.37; 29.5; 28.6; 28.8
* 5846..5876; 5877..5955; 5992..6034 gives 4.96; 29.1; 27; 28.3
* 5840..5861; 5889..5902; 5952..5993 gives 1.52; 29.2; 25.6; 28.7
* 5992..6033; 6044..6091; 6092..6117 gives -0.26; 28.3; 28.8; 28.8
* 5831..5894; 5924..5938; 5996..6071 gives 0.23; 28.4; 28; 28.5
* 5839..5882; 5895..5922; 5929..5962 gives 2.06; 28.9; 26.4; 28.3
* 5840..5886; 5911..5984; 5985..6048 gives 0.37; 28.4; 28.3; 28.5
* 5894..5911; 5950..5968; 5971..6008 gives -1.16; 25.3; 29.1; 28.5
